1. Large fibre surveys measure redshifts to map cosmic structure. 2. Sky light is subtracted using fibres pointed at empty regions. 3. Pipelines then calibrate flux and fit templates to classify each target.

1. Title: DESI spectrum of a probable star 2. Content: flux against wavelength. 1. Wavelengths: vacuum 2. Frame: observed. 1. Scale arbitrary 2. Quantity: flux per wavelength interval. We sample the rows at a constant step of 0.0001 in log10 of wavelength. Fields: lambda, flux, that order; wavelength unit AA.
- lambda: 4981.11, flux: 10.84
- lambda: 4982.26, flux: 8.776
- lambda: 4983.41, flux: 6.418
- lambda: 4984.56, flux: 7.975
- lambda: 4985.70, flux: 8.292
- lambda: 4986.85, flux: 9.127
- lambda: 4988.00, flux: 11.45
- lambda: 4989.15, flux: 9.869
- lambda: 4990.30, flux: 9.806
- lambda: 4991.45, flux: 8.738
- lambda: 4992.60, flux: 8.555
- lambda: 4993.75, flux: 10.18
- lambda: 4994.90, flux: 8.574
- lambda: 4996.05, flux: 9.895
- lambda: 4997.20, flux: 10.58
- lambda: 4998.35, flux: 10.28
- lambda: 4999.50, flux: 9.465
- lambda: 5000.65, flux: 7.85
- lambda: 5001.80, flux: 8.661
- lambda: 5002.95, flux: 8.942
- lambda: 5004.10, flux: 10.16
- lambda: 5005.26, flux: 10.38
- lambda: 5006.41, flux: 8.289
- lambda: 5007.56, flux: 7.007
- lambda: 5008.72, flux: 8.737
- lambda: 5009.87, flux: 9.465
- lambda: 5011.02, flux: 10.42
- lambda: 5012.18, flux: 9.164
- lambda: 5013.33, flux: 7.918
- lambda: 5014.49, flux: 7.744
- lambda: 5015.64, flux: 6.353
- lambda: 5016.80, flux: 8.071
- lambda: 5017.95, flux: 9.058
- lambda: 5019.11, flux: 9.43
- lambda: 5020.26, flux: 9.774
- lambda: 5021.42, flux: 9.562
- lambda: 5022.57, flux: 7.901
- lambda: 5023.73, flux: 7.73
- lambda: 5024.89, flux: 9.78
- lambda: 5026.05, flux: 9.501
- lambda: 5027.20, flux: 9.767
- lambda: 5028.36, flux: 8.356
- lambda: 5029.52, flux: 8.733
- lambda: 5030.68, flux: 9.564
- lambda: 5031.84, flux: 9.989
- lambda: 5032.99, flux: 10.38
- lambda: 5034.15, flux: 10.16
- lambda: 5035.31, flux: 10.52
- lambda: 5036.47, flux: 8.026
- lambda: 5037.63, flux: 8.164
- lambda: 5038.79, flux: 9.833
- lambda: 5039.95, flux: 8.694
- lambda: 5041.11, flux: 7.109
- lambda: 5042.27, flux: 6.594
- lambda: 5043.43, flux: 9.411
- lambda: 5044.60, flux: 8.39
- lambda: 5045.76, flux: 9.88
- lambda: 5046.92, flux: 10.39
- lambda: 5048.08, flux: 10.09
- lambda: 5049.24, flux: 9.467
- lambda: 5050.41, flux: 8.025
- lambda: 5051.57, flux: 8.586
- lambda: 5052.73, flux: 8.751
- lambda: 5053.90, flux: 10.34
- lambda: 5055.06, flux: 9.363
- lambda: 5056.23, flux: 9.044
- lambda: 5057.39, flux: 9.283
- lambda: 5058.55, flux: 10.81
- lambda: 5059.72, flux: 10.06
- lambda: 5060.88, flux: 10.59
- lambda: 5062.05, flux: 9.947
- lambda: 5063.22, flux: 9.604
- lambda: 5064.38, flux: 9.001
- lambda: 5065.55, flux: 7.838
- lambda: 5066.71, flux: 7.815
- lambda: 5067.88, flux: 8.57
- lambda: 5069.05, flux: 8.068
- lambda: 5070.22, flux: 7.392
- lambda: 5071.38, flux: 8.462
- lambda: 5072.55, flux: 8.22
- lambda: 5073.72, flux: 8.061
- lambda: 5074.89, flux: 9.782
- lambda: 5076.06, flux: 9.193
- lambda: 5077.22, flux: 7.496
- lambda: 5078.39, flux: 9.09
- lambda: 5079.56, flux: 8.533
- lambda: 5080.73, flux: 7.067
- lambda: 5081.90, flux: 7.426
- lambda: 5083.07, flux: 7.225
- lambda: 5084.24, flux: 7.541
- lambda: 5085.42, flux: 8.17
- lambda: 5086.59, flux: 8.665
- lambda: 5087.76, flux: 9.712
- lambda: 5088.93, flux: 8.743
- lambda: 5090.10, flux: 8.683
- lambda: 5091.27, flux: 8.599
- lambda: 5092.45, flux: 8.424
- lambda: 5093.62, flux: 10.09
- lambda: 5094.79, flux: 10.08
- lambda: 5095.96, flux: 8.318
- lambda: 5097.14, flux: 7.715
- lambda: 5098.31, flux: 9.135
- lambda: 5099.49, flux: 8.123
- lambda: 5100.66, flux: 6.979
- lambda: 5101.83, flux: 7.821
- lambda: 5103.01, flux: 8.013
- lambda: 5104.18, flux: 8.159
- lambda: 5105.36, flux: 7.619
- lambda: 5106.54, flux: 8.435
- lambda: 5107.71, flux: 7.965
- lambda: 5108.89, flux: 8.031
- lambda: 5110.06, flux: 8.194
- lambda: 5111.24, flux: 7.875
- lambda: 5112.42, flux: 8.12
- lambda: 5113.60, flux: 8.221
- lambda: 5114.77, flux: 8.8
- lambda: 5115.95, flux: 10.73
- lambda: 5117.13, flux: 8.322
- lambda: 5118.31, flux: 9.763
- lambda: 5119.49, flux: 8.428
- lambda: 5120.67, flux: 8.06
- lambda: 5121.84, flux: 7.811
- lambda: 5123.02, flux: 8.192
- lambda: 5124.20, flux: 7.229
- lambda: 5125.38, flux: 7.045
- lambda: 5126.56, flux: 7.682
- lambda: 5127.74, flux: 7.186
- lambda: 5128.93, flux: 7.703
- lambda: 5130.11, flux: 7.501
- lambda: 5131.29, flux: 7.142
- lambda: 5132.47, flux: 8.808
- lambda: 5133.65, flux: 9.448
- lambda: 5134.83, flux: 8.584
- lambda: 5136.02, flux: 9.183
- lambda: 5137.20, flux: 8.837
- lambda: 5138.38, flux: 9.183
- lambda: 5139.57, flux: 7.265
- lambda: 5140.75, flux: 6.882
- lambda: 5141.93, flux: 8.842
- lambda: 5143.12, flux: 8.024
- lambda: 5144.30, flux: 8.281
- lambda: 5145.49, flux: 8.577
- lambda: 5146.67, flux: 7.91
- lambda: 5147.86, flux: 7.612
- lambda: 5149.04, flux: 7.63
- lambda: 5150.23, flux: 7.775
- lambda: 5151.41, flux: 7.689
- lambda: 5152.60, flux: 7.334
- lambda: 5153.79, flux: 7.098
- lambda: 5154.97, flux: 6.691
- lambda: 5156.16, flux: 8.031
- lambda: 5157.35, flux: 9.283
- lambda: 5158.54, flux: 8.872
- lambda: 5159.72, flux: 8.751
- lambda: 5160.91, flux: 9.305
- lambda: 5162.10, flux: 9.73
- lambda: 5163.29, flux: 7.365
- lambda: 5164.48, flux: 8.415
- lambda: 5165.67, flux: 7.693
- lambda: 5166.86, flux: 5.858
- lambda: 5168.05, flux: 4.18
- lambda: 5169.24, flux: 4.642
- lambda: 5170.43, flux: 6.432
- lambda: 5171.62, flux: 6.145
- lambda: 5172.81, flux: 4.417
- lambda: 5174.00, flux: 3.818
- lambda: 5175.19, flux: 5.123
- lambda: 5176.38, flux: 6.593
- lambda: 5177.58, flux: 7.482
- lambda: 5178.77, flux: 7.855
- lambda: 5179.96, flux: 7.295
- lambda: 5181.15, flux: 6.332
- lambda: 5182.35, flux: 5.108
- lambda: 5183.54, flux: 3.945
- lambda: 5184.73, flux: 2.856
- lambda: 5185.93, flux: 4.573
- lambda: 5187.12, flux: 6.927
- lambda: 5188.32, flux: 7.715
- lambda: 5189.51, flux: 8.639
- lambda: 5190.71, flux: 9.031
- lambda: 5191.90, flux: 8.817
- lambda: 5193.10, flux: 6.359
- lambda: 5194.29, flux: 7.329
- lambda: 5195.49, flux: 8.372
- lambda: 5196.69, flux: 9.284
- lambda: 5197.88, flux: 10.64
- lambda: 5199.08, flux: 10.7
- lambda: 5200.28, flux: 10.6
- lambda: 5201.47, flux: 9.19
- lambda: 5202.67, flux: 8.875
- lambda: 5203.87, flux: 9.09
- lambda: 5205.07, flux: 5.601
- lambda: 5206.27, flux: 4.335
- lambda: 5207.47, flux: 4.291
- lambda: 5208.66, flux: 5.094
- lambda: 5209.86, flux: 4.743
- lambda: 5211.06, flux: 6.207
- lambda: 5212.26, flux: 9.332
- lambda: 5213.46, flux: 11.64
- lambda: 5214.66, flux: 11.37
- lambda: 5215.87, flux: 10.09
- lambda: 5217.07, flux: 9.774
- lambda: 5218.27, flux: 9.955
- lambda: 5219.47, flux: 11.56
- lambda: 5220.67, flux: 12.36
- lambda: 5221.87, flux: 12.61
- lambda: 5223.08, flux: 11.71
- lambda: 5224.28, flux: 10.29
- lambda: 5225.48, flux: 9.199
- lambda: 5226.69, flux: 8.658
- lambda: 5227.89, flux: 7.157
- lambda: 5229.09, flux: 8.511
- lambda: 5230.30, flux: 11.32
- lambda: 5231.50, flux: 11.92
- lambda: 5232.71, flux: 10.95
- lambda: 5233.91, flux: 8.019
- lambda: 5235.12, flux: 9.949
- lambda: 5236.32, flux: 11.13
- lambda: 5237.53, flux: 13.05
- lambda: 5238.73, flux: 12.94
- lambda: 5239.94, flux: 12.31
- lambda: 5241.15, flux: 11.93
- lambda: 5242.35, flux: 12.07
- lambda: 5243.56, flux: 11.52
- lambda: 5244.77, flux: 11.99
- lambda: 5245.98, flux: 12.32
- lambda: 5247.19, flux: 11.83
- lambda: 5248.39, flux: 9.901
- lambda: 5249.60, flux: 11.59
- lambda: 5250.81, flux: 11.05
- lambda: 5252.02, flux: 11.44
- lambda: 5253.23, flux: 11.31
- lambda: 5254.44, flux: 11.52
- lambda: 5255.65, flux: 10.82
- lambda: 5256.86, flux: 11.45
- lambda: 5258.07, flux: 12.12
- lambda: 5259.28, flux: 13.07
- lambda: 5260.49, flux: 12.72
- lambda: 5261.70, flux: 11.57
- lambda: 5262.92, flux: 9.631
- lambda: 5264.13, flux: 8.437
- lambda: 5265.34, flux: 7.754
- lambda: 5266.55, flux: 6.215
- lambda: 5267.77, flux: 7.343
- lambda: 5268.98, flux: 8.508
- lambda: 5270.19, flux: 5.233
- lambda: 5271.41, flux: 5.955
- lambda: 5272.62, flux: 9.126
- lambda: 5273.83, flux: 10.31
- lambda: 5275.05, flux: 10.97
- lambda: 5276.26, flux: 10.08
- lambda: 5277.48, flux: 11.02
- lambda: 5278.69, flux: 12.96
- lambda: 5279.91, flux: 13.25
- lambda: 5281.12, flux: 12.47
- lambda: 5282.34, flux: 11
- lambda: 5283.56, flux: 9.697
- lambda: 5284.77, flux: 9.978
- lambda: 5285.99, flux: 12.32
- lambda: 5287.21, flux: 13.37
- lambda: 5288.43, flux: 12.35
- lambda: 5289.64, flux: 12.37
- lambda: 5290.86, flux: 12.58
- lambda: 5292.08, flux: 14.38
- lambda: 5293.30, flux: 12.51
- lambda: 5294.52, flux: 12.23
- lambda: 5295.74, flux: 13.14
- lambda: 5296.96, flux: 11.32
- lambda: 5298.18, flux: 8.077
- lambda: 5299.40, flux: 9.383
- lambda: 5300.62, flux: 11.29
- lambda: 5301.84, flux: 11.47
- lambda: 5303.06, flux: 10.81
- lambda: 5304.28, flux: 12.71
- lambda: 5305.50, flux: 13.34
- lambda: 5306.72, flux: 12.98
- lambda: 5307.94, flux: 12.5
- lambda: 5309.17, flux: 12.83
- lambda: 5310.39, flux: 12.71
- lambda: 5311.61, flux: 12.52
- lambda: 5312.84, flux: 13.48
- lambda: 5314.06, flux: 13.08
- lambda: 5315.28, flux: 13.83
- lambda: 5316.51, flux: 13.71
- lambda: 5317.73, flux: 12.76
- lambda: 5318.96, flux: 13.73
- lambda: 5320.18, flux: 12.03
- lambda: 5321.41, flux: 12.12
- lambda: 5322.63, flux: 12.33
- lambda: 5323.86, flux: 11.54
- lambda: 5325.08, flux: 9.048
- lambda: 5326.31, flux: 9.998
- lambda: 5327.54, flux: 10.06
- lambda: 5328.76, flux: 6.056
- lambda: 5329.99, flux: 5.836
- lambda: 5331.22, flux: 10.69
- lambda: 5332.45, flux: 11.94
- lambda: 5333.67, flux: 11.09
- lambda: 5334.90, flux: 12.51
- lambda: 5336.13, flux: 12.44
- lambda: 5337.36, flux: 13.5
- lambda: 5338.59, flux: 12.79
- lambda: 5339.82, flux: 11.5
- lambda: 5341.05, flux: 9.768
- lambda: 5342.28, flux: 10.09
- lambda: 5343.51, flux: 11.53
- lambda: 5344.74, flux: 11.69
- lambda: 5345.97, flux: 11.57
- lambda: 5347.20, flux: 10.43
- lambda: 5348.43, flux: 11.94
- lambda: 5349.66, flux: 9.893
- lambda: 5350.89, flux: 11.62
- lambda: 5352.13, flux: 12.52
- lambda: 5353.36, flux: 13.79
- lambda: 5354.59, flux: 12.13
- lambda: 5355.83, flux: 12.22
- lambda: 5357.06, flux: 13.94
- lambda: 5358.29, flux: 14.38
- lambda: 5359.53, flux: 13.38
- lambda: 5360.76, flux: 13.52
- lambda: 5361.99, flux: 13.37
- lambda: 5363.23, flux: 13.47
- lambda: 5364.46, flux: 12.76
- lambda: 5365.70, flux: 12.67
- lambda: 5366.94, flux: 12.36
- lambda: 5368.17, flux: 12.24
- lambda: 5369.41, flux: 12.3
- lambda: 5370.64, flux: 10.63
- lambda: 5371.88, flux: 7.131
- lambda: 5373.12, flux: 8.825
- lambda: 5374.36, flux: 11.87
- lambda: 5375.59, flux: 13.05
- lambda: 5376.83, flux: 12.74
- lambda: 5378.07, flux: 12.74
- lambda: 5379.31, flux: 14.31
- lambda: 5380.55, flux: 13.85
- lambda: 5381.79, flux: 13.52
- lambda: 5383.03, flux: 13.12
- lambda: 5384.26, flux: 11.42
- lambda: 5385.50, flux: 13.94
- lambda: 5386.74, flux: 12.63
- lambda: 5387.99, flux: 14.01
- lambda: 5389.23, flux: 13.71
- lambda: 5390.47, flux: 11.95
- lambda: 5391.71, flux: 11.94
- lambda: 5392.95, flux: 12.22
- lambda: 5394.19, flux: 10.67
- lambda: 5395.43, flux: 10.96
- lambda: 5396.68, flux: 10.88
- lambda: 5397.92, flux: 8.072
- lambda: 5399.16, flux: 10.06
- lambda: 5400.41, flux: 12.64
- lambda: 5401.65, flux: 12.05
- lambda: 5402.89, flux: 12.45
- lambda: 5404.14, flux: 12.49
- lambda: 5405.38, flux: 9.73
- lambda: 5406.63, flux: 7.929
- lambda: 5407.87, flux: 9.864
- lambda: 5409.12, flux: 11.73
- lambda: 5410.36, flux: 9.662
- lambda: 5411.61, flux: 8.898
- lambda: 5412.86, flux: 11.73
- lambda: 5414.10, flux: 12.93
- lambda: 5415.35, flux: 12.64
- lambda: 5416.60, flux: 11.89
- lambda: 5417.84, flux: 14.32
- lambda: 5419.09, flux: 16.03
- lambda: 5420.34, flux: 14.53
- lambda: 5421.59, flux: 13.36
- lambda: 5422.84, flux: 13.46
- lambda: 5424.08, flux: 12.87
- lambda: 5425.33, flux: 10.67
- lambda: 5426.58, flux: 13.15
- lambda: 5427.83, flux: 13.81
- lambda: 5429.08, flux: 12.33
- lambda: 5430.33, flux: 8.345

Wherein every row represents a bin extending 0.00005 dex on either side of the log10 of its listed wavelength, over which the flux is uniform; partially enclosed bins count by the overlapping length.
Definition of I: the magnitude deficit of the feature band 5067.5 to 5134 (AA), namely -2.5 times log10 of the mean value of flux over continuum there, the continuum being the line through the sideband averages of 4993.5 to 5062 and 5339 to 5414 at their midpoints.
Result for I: 0.17 mag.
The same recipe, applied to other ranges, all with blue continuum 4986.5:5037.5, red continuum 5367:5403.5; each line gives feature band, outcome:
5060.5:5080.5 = 0.12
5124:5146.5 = 0.24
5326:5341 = 0.09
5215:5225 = -0.03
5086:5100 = 0.11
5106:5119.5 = 0.16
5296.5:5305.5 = 0.04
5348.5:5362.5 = -0.09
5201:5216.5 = 0.35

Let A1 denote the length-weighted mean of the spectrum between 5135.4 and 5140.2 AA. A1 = 8.59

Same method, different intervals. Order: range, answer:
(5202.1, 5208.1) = 6.42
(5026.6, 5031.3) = 9.11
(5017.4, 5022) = 9.46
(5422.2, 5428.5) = 12.8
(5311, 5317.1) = 13.3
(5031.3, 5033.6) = 10.2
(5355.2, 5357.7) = 13.1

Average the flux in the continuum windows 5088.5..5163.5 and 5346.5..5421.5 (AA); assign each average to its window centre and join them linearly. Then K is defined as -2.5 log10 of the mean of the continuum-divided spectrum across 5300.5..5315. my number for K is -0.148 mag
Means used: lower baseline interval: 8.25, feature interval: 12.6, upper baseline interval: 12.1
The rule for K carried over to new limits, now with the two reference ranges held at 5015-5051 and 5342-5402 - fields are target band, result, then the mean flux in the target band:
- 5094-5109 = 0.17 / 8.21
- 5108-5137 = 0.19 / 8.26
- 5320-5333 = 0.16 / 10.1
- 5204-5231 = 0.20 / 8.92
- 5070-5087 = 0.15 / 8.17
